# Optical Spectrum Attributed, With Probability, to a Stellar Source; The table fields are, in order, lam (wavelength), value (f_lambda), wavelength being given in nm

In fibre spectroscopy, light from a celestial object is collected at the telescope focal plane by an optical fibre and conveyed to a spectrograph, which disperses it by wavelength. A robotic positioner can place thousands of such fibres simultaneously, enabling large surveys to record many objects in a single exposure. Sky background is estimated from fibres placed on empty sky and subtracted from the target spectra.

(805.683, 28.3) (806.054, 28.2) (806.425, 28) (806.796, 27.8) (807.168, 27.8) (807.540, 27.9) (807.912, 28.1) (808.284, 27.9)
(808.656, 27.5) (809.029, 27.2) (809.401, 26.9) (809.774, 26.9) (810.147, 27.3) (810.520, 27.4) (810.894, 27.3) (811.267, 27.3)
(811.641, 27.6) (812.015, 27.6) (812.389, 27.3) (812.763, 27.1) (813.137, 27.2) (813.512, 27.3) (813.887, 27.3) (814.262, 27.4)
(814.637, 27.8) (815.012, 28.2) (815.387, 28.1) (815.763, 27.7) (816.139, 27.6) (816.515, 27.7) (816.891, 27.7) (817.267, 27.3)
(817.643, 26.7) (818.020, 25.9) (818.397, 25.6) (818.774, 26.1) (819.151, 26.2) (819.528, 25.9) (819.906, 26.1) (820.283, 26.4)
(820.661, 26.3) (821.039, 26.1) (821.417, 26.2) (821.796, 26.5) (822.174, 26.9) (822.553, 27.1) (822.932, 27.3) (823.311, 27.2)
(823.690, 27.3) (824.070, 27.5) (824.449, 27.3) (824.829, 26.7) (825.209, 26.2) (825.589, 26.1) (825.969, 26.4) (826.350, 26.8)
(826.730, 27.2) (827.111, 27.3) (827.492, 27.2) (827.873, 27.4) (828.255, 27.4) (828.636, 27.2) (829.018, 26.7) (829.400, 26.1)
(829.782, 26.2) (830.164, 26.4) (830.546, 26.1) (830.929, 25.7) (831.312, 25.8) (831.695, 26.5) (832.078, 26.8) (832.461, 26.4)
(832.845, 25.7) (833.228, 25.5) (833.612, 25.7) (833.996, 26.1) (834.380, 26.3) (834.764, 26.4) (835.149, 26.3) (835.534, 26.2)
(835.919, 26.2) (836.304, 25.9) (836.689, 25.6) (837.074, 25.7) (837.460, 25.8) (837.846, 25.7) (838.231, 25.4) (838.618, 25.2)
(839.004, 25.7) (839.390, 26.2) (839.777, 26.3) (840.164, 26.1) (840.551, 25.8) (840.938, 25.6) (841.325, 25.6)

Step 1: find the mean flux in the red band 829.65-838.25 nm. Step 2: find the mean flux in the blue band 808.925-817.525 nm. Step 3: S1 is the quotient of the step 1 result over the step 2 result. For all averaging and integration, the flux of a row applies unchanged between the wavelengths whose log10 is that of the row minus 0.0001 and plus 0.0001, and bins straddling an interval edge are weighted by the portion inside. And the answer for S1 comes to 0.9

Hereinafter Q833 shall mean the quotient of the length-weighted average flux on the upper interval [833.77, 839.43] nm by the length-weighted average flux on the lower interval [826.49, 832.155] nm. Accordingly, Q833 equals 1.0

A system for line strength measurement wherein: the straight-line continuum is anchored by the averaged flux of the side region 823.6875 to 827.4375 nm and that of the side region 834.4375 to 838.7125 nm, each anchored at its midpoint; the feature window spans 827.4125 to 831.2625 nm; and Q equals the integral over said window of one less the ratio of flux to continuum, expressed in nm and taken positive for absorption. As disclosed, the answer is -0.01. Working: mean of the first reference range 26.9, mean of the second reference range 25.9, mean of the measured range 26.6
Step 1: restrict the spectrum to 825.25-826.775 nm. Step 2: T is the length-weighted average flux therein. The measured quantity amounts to 26.5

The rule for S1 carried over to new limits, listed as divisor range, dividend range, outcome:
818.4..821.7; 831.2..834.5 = 1.00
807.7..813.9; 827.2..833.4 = 0.97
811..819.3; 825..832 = 0.98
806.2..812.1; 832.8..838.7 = 0.94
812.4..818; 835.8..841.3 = 0.94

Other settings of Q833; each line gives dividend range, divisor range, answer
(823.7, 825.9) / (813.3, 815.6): 0.97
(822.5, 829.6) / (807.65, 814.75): 0.98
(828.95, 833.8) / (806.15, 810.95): 0.95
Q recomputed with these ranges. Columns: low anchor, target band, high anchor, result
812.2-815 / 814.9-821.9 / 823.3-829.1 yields 0.130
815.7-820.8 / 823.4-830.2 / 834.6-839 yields -0.156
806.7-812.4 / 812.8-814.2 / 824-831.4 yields 0.003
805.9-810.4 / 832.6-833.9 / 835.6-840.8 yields 0.021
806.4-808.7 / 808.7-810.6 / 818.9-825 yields 0.038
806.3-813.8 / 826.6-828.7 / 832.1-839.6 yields -0.070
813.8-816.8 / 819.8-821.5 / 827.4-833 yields 0.066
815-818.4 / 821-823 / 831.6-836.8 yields 0.018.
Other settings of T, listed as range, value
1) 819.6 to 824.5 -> 26.7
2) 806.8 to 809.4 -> 27.7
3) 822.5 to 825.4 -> 27.1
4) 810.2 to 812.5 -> 27.4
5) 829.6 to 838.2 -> 26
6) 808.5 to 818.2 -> 27.4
